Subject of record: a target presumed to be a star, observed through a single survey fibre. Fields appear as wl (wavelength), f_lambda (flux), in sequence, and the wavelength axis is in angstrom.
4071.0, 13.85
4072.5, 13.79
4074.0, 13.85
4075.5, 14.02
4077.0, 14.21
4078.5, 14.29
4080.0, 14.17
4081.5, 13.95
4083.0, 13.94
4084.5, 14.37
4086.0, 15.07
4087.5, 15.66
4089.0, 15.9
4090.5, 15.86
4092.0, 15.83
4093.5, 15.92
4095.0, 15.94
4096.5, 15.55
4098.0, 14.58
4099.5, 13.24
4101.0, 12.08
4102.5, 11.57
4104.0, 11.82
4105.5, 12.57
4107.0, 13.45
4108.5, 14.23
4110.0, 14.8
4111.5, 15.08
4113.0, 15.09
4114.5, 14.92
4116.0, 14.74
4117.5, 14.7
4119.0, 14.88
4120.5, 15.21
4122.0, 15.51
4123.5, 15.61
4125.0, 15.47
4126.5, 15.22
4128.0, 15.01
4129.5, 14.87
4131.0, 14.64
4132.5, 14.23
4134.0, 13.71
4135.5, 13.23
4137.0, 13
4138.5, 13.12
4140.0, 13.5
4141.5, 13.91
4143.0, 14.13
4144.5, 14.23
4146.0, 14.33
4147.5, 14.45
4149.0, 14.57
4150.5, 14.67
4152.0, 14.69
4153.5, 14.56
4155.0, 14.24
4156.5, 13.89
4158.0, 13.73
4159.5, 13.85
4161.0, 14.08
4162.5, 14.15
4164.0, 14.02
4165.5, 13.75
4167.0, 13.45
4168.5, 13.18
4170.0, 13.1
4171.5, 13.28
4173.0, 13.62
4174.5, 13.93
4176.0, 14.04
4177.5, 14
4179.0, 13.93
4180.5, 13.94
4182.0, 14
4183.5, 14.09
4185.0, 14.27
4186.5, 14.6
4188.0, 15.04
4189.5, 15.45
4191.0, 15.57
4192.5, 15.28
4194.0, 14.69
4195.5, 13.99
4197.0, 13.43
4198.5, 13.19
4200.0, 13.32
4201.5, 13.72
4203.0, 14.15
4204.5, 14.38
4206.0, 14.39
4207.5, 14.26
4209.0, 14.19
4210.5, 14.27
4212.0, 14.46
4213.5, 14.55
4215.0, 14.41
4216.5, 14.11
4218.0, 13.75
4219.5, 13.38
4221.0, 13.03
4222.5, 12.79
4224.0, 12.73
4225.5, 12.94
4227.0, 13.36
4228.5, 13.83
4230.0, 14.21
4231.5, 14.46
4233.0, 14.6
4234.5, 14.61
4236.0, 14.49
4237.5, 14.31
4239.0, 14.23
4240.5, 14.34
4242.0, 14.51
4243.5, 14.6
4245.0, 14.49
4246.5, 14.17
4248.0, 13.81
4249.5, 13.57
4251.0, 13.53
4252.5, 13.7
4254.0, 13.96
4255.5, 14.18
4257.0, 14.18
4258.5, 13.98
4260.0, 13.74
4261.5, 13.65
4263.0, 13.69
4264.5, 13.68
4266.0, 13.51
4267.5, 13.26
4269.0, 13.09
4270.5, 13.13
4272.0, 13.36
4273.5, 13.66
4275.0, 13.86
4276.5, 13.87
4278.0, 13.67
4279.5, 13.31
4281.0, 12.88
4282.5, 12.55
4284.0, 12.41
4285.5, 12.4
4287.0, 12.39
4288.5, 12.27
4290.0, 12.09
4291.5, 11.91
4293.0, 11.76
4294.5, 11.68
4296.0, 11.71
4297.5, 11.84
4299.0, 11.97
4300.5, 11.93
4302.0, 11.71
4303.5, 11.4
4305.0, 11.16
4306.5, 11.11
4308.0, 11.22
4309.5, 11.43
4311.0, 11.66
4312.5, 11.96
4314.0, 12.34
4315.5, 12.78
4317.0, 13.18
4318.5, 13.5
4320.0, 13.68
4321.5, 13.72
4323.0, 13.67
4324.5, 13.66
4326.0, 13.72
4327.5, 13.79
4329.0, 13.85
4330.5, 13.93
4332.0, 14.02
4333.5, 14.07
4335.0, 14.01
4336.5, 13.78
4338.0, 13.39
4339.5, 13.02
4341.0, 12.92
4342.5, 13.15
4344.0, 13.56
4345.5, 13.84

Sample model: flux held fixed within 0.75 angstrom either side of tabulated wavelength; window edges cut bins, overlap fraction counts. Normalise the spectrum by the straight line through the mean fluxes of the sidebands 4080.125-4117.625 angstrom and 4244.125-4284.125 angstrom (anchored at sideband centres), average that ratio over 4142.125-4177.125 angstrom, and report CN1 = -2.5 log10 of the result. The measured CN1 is 0.01 mag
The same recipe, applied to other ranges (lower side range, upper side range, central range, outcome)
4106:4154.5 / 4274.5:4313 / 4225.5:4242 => -0.095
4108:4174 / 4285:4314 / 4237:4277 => -0.116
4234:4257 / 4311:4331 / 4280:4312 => 0.145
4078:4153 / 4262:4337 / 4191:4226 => -0.024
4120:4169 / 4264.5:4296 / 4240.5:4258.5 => -0.072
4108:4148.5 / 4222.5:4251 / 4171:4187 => 0.024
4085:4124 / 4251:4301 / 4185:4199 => -0.061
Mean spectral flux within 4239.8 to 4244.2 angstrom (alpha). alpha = 14.5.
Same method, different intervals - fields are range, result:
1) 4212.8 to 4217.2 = 14.4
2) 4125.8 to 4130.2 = 15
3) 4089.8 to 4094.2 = 15.9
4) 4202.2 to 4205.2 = 14.3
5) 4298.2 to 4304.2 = 11.8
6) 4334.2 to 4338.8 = 13.7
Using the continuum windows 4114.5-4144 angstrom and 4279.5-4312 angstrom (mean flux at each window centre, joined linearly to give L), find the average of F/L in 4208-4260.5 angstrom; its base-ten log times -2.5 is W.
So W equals -0.09 mag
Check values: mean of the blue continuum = 14.5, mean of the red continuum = 11.9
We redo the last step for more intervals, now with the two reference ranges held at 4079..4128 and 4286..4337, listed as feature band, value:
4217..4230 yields 0.01 mag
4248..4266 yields -0.05 mag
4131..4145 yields 0.04 mag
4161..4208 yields -0.02 mag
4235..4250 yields -0.08 mag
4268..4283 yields -0.03 mag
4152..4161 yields 0.00 mag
